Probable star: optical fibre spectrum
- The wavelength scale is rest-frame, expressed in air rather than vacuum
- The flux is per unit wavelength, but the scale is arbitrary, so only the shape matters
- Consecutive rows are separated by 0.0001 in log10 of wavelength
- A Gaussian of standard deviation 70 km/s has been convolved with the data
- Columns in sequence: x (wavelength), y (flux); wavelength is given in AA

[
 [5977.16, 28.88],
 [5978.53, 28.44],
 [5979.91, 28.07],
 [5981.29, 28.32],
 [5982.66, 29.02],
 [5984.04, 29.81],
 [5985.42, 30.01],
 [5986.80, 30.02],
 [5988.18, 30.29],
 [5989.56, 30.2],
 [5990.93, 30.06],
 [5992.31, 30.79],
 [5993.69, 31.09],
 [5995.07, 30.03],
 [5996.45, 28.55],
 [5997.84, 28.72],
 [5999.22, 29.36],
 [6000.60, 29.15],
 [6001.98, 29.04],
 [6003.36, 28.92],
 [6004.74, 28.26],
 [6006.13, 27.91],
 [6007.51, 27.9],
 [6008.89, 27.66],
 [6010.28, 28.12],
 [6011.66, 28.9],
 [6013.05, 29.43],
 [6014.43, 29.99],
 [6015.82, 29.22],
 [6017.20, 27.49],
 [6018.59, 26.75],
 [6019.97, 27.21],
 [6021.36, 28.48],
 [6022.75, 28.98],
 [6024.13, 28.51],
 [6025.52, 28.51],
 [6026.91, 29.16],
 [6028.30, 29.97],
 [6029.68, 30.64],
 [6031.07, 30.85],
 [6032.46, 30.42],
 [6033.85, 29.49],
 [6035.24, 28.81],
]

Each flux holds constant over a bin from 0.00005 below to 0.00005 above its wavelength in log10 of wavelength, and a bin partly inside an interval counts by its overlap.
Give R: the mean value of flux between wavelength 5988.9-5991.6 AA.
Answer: 30.2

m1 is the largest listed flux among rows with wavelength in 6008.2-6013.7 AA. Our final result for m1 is 29.43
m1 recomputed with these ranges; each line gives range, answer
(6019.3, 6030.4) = 30.64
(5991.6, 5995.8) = 31.09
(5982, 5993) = 30.79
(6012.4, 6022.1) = 29.99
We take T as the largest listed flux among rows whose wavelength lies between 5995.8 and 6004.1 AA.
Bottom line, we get 29.36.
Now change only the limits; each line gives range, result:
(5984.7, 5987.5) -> 30.02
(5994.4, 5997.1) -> 30.03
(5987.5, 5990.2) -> 30.29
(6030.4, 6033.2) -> 30.85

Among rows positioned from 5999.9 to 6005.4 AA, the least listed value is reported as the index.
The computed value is 28.26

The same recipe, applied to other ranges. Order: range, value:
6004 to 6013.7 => 27.66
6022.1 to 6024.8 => 28.51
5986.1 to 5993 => 30.02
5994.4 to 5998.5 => 28.55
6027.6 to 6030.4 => 29.97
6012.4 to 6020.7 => 26.75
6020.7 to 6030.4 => 28.48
